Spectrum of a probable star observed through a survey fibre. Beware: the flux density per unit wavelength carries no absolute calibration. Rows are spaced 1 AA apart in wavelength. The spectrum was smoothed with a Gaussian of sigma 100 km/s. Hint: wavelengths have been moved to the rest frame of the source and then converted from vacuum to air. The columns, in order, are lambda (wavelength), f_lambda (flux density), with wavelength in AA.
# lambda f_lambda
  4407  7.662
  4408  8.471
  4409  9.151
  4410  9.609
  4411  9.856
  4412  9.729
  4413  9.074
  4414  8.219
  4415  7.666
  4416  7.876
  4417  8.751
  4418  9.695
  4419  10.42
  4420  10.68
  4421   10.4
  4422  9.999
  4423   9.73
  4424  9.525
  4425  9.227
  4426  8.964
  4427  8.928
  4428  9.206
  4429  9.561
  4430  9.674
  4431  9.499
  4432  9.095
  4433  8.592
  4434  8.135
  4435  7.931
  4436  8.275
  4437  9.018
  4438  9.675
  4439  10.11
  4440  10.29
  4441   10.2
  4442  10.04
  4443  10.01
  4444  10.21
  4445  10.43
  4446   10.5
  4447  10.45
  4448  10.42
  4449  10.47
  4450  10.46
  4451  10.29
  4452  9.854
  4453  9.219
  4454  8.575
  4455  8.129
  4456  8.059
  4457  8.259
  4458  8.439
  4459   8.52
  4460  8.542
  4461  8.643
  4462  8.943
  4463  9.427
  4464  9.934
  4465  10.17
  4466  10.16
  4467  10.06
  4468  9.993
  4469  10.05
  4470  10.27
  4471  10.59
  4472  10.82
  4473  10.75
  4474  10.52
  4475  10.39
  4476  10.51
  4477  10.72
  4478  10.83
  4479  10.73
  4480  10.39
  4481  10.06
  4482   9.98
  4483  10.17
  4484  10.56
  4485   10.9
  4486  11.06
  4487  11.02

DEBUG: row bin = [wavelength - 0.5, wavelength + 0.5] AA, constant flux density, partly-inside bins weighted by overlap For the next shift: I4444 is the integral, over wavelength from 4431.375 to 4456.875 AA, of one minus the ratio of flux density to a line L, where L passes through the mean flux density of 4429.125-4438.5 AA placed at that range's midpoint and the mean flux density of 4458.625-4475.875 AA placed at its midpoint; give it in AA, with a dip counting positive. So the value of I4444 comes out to -0.9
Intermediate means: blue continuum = 8.9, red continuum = 9.89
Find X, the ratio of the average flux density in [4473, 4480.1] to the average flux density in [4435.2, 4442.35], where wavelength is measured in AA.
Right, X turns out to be 1.11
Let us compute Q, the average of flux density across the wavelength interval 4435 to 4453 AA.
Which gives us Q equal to 9.96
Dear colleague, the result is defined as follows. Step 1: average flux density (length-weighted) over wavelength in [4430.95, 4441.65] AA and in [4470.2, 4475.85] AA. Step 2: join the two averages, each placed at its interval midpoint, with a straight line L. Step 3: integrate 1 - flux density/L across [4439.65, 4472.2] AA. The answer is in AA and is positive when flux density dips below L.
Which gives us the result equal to 0.7 AA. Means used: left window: 9.16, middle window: 9.7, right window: 10.6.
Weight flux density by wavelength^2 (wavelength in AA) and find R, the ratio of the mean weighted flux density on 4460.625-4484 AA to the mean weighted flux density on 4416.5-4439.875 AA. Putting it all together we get 1.11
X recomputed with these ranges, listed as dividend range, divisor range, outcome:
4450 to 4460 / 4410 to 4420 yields 0.97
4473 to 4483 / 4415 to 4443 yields 1.12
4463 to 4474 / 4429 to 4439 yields 1.14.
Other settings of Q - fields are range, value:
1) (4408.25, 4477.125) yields 9.55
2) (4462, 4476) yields 10.2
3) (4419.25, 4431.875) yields 9.62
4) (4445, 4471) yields 9.55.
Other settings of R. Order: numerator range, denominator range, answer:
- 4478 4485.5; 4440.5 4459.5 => 1.10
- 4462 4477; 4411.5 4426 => 1.12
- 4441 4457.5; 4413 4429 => 1.06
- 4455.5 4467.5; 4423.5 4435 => 1.02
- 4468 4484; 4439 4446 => 1.04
